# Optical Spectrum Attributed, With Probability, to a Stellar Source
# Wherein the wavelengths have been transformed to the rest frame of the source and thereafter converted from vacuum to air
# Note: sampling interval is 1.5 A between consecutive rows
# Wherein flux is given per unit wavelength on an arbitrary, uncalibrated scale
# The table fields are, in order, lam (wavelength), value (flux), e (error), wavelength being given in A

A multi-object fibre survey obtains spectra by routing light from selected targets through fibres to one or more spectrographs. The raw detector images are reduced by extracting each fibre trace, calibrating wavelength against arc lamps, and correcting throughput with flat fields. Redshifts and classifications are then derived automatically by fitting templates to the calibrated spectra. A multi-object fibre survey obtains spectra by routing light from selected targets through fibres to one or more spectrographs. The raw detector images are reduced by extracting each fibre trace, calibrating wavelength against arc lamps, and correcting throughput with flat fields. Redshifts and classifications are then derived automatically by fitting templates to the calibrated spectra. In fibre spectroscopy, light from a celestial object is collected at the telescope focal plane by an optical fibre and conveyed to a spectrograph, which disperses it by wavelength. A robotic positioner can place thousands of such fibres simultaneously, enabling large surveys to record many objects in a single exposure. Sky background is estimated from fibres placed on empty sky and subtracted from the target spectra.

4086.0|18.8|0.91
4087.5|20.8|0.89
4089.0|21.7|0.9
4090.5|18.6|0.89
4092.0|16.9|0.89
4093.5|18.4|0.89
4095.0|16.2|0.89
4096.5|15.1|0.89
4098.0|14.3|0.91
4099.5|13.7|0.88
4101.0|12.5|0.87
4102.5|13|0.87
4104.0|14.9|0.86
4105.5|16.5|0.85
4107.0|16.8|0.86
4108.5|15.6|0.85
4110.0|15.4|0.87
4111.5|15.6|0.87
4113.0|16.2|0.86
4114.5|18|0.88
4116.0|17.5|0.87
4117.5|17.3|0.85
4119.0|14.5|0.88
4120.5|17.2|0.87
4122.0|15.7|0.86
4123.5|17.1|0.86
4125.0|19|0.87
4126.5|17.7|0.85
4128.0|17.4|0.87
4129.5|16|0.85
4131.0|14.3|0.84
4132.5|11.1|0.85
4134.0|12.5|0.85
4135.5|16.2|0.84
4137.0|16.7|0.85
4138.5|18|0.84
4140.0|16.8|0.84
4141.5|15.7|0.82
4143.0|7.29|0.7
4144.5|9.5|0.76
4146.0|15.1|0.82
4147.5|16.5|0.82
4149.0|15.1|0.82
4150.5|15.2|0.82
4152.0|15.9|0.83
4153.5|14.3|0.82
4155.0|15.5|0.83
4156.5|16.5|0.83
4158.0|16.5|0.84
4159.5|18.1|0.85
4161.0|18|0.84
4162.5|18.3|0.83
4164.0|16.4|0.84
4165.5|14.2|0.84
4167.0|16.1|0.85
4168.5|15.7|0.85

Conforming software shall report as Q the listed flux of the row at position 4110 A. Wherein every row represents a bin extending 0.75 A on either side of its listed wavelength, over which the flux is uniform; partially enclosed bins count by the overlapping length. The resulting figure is 15.4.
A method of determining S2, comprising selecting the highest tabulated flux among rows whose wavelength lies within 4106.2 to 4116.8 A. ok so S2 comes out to 18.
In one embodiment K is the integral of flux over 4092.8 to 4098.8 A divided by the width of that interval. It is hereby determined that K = 16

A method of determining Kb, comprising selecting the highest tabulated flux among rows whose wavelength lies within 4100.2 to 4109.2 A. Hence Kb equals 16.8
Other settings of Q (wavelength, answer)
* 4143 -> 7.29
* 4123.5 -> 17.1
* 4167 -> 16.1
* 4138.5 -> 18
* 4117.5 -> 17.3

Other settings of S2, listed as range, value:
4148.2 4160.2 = 18.1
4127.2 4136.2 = 17.4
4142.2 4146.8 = 15.1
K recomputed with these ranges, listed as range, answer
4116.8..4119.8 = 15.9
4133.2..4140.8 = 16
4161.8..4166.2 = 16.3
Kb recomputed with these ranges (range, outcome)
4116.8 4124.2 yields 17.3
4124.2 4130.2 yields 19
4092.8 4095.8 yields 18.4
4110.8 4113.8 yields 16.2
